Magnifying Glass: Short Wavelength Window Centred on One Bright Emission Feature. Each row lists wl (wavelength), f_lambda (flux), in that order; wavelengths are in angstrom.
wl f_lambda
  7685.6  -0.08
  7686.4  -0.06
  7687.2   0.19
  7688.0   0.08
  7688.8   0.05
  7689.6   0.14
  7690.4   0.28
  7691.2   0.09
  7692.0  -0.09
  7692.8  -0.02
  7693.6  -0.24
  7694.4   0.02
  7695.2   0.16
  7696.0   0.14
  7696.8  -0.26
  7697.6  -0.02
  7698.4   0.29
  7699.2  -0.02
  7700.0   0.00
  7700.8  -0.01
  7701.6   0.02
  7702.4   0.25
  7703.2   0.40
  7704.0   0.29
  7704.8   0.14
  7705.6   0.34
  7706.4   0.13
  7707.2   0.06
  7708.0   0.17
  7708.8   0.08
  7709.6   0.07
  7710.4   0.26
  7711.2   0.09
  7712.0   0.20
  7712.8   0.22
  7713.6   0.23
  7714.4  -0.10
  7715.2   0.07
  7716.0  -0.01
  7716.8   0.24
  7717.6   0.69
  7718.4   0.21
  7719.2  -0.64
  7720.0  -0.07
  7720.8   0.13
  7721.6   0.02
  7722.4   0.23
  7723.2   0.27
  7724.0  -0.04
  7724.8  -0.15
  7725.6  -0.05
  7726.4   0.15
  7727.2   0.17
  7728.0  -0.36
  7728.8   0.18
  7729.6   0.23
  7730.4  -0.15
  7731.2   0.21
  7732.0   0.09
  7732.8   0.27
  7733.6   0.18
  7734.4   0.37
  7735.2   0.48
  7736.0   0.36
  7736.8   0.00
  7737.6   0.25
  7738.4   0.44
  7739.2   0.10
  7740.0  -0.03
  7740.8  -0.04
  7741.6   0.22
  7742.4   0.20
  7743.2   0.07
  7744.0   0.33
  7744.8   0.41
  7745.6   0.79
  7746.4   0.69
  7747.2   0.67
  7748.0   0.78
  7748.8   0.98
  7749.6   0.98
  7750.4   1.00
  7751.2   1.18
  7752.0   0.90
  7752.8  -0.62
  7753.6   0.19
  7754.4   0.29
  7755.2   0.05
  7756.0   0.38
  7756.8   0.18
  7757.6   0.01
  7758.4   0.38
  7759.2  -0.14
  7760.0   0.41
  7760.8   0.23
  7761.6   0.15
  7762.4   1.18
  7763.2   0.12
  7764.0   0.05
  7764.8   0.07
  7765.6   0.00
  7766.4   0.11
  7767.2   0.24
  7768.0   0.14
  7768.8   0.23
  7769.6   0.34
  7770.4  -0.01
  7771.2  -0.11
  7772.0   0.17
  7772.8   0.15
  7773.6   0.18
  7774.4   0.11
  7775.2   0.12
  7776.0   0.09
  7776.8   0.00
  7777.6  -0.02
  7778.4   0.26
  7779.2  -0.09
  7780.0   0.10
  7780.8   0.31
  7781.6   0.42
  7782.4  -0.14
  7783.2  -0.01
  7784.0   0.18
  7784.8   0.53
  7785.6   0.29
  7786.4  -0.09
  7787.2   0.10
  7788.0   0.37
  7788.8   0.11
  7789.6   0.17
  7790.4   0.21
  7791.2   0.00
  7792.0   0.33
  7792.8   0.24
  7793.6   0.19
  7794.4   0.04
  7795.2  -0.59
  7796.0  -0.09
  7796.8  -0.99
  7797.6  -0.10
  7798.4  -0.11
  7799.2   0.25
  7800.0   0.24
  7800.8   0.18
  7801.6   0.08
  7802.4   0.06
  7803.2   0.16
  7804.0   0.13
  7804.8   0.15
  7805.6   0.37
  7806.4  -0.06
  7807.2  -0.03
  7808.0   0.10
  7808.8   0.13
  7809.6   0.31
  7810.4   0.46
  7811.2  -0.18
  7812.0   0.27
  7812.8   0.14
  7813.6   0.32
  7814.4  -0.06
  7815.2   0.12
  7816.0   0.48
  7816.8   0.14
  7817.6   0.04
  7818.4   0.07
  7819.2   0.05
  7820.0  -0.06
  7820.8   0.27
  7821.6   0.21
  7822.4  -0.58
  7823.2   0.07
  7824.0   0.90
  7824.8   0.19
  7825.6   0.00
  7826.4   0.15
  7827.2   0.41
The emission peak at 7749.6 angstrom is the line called H-gamma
